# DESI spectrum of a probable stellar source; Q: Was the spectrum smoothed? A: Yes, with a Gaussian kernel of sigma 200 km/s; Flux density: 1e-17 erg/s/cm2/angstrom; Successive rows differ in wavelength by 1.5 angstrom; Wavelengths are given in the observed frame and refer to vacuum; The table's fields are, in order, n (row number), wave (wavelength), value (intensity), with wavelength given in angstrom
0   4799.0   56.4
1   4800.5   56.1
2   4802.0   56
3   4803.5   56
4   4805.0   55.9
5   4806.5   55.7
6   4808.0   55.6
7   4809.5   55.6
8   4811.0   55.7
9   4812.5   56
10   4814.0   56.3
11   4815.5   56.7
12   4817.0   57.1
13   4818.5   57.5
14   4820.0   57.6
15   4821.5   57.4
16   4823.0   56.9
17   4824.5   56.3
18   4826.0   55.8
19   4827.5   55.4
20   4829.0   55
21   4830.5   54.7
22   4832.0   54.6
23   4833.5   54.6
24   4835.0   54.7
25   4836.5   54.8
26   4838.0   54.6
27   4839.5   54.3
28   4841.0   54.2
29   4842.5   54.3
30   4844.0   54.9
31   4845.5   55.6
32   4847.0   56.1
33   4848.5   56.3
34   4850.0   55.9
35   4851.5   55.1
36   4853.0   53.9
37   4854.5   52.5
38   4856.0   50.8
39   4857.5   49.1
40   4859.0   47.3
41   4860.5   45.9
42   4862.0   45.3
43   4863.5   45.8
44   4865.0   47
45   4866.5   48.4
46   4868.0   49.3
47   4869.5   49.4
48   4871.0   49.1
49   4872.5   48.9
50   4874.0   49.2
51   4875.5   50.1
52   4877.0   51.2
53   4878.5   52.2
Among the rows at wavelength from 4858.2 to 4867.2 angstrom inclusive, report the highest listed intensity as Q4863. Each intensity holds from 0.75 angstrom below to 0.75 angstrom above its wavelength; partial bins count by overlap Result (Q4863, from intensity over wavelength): 48.4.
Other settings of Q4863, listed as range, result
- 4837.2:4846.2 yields 55.6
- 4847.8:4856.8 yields 56.3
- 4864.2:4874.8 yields 49.4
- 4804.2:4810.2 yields 55.9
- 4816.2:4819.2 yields 57.5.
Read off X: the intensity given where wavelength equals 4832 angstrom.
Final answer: 54.6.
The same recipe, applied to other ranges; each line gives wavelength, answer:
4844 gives 54.9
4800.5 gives 56.1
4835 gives 54.7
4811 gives 55.7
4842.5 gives 54.3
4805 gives 55.9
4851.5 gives 55.1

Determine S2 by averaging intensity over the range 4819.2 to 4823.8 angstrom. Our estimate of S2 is 57.3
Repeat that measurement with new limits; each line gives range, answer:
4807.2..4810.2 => 55.6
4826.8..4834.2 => 54.9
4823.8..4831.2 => 55.4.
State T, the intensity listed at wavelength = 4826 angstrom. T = 55.8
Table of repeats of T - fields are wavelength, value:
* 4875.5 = 50.1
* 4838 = 54.6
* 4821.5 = 57.4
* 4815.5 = 56.7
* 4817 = 57.1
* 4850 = 55.9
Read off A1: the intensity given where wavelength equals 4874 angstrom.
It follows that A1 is 49.2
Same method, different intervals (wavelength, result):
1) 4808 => 55.6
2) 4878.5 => 52.2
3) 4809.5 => 55.6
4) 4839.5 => 54.3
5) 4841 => 54.2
